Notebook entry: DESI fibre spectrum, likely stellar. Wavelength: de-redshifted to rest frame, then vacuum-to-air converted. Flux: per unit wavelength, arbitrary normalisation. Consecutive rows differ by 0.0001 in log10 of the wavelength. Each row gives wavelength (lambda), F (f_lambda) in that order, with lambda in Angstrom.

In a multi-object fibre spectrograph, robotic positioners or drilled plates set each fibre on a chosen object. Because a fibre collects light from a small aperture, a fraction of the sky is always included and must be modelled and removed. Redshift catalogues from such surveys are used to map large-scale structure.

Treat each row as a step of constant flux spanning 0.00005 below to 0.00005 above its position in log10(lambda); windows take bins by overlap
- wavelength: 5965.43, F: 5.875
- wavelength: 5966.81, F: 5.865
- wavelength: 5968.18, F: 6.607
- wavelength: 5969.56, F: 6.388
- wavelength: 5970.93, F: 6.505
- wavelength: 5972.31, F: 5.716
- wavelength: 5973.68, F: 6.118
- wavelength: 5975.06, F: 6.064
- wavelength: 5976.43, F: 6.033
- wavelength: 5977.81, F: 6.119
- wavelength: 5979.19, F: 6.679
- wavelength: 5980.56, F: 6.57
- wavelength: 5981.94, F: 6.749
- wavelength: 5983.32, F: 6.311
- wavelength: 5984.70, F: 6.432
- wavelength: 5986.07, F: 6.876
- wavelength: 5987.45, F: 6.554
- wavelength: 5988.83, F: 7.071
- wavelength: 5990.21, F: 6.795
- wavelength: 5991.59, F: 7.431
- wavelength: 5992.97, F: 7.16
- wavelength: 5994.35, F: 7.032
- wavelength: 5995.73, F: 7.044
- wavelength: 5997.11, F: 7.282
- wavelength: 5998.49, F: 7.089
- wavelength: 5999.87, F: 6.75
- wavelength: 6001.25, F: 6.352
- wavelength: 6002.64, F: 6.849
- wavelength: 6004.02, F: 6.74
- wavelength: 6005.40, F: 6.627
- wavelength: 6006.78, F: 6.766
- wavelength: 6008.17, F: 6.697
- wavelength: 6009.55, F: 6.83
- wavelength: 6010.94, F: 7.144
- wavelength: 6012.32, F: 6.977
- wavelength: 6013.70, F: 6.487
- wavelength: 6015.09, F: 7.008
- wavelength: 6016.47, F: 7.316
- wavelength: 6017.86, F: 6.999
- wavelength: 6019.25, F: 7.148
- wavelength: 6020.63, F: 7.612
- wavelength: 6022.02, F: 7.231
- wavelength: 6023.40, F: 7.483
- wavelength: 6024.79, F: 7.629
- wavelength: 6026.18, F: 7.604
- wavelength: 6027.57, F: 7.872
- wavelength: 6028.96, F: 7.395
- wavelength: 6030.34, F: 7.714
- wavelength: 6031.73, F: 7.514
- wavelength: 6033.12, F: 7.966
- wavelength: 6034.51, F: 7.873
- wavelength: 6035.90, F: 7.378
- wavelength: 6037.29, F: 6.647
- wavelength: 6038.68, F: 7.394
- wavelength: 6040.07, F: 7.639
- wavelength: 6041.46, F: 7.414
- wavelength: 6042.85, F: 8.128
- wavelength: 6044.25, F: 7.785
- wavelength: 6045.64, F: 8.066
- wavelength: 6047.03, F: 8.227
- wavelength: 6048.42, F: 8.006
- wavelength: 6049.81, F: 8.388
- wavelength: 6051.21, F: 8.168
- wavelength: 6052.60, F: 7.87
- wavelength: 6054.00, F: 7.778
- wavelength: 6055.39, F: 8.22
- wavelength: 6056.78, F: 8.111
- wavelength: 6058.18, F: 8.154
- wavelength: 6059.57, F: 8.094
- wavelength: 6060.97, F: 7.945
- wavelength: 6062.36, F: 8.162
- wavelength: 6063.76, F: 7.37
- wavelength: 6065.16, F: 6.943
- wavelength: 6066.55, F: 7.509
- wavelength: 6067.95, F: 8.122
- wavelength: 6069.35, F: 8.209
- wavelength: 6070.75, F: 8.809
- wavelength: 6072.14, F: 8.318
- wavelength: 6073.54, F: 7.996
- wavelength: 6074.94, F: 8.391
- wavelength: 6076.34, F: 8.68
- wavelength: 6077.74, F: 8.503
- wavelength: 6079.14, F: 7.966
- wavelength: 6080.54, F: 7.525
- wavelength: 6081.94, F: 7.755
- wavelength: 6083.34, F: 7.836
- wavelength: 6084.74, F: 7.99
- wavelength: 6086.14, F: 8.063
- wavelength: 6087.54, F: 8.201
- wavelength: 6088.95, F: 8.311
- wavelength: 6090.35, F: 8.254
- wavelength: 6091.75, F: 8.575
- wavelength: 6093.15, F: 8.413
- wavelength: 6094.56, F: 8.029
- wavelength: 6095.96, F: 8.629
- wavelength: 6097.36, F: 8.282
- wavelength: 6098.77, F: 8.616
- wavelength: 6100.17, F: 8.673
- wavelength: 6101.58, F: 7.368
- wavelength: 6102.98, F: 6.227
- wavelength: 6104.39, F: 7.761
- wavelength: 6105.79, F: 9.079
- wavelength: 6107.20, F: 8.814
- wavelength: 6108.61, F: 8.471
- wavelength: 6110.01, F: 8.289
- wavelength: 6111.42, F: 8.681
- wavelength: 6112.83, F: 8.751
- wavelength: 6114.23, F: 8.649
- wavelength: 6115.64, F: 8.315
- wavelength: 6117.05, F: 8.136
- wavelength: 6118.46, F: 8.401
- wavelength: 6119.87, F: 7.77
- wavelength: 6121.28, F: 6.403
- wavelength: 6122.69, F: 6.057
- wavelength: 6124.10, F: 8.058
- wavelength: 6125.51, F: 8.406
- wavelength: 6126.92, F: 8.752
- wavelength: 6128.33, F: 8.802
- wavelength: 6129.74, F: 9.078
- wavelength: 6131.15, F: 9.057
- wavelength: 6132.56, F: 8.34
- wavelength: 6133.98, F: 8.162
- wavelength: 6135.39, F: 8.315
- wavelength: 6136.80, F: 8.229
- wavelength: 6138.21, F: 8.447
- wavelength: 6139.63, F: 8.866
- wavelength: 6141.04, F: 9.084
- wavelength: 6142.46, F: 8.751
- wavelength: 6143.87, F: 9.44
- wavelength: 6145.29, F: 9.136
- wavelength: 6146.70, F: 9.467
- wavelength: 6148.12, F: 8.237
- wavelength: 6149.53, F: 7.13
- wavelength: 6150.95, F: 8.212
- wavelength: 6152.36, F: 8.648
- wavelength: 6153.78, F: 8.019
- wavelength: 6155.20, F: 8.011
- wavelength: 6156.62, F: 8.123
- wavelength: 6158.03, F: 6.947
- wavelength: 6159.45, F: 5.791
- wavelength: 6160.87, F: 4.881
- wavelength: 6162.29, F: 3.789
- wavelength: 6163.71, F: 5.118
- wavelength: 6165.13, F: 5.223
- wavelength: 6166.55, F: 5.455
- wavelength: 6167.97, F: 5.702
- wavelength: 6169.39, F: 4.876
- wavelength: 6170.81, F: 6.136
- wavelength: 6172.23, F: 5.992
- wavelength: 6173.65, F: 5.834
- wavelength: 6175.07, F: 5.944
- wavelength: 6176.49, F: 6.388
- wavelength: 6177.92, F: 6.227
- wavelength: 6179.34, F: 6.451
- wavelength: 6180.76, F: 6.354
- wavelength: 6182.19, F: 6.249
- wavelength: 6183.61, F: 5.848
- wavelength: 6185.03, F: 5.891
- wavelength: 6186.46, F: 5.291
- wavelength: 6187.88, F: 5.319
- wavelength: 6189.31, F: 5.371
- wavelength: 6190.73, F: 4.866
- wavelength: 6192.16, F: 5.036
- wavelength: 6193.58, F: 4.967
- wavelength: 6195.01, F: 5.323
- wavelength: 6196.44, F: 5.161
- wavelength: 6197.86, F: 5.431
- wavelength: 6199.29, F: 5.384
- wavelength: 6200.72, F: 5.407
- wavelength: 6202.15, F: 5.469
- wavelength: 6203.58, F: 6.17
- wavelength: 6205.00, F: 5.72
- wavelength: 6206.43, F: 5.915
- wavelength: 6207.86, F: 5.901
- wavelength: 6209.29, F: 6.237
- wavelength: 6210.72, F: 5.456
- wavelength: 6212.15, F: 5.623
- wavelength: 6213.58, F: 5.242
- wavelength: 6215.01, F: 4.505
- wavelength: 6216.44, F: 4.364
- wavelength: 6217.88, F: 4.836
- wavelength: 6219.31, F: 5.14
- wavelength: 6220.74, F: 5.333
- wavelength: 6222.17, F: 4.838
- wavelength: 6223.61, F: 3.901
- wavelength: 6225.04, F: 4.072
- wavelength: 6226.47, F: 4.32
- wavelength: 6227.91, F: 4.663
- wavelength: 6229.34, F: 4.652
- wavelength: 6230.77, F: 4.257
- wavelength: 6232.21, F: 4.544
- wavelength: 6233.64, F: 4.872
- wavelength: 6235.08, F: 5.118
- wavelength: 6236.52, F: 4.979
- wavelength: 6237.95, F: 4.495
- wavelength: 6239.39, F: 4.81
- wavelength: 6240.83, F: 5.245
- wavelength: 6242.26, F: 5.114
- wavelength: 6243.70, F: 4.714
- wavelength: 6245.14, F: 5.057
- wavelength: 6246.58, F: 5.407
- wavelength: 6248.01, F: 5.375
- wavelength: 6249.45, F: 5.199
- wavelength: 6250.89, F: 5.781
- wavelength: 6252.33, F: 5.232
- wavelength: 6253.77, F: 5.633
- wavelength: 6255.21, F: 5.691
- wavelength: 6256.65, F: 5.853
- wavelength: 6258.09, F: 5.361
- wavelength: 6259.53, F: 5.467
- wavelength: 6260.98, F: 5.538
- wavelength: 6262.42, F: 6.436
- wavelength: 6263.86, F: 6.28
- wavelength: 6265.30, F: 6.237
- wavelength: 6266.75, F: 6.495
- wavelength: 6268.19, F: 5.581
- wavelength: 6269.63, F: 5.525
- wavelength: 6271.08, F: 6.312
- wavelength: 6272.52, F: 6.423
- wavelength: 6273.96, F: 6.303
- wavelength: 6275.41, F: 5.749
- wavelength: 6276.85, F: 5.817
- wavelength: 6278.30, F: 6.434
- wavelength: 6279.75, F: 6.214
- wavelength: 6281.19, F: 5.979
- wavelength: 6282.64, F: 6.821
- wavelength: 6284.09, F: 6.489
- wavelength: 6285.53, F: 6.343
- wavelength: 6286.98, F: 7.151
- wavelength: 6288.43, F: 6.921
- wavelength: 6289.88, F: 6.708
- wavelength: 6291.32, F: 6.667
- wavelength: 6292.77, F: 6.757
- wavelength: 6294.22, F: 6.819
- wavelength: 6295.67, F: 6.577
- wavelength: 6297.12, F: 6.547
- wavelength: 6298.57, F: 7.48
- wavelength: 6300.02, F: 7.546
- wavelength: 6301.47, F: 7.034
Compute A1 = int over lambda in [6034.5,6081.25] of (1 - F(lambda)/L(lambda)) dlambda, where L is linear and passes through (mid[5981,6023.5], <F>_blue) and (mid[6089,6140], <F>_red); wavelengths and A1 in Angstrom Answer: -2.2 Angstrom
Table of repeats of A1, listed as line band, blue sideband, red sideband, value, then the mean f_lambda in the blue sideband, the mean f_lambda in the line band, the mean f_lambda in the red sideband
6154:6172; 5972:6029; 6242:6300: 1.4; 6.88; 5.9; 6.09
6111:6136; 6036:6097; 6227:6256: -4.2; 8.01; 8.22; 5.04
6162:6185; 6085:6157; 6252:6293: 5.5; 8.31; 5.77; 6.15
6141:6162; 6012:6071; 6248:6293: -2.9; 7.68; 7.87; 6.09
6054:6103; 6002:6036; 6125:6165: -3.4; 7.23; 8.09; 7.93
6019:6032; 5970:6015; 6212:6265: -2.1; 6.69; 7.54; 5.08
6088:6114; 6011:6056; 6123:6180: -2.9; 7.59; 8.3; 7.38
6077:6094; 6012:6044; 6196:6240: -3.6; 7.42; 8.11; 5.06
